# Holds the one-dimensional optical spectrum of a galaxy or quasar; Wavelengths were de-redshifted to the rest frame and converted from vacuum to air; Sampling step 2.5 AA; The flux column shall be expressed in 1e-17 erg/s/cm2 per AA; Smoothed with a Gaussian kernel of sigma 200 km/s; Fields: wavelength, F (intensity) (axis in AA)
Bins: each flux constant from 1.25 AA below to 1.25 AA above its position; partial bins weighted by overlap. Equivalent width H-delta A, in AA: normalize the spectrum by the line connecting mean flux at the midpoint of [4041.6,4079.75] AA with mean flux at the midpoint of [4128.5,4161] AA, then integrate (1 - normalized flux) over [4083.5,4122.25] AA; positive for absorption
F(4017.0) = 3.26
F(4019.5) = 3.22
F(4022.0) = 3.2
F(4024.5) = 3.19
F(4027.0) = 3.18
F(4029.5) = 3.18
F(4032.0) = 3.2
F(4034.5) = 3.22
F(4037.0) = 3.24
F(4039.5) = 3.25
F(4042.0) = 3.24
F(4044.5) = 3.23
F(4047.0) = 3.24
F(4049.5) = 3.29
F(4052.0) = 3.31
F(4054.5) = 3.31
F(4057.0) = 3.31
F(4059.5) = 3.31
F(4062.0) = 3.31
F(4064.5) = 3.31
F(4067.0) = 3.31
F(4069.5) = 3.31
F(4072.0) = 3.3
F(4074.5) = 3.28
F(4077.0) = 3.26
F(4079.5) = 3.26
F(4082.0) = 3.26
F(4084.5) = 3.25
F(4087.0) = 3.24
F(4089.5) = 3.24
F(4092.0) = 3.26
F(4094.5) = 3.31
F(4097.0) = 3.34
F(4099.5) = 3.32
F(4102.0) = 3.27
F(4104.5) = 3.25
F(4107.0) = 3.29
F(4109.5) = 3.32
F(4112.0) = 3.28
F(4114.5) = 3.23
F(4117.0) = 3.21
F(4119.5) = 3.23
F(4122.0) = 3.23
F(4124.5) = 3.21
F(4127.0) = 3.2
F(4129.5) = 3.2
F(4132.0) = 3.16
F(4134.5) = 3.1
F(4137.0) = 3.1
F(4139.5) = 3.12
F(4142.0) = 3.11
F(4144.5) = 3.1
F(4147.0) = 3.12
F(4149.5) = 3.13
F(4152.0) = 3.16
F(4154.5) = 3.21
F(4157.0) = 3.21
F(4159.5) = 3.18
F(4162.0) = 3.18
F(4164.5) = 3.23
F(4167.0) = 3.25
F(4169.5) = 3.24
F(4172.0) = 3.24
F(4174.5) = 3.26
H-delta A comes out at -0.62 AA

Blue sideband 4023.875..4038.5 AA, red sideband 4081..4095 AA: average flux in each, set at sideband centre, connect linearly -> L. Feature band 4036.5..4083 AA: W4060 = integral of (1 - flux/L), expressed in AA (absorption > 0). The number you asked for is -0.7 AA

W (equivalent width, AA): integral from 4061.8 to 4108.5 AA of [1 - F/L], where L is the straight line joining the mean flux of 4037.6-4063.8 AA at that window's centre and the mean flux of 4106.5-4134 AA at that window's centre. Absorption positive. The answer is -0.4 AA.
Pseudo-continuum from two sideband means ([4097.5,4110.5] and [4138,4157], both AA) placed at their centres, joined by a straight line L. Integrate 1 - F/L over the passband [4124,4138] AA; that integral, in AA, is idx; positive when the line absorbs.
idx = 0.2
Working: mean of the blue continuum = 3.29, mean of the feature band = 3.16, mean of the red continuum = 3.14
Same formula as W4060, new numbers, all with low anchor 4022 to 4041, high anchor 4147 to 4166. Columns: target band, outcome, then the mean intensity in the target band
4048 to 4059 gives -0.3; 3.3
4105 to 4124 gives -0.4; 3.25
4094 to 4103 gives -0.3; 3.31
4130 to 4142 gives 0.2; 3.12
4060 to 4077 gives -0.5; 3.3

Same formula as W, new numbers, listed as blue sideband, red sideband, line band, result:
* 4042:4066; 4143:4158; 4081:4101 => -0.25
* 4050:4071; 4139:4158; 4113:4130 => -0.12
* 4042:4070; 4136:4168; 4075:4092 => 0.00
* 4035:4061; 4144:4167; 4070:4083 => -0.11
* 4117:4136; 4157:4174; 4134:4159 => 0.53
